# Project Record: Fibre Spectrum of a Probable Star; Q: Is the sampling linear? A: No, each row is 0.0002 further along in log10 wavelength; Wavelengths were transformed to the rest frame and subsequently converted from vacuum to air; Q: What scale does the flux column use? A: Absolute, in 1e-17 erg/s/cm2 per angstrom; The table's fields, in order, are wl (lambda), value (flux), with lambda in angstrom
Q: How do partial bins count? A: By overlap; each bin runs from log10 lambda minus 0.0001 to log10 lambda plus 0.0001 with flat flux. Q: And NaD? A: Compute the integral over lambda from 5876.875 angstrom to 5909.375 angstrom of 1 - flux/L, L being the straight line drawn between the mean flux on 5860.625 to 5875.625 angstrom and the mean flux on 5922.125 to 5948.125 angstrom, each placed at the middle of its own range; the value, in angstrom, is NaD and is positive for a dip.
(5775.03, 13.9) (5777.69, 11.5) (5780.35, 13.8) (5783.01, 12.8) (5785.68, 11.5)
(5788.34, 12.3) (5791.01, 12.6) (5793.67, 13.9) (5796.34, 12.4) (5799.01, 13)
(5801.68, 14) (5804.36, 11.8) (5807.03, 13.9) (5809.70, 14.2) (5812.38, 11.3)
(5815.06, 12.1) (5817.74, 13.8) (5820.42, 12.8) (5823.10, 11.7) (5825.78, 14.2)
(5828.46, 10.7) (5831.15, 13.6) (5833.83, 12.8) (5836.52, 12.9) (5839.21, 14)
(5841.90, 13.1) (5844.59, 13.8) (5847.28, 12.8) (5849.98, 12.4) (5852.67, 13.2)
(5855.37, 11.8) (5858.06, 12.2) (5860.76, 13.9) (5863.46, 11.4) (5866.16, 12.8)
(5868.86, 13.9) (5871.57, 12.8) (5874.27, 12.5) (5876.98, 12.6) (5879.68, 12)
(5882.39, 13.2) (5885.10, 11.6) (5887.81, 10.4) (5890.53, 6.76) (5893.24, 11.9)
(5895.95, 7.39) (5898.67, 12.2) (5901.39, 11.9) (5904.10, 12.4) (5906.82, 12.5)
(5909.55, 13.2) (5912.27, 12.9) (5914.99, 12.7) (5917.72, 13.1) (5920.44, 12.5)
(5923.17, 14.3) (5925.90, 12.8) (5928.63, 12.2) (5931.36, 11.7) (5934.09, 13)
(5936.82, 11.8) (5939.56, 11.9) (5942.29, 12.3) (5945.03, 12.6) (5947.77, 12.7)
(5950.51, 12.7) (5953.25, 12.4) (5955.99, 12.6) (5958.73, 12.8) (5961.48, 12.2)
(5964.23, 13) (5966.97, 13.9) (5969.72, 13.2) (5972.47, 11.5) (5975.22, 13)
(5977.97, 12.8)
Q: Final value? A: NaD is 3.67 angstrom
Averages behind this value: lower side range 12.8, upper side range 12.5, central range 11.3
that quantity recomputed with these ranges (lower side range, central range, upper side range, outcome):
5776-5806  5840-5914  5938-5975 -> 3.0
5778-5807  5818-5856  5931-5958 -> -0.6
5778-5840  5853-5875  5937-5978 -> 0.1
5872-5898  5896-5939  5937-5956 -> -2.5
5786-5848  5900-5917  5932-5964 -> 0.0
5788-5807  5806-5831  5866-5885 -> 0.3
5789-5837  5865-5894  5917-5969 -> 2.1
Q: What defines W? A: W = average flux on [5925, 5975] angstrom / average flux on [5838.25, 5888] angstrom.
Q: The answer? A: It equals 1.0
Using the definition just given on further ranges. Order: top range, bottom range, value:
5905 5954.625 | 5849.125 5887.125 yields 1.01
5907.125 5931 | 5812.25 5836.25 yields 1.02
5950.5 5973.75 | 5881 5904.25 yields 1.18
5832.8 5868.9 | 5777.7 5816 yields 1.01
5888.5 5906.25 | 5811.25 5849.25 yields 0.82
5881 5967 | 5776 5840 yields 0.95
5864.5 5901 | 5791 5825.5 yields 0.89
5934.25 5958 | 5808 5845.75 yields 0.96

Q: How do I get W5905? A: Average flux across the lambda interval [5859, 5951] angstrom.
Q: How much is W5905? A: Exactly 12.2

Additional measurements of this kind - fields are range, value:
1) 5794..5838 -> 12.9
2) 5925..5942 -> 12.2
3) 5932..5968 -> 12.6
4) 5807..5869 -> 12.8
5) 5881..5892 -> 10.5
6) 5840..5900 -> 12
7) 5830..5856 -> 13.1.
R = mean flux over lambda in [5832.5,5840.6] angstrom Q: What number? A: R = 13.2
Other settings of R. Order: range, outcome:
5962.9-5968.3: 13.5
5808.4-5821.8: 12.8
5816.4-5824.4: 12.8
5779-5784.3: 13.3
